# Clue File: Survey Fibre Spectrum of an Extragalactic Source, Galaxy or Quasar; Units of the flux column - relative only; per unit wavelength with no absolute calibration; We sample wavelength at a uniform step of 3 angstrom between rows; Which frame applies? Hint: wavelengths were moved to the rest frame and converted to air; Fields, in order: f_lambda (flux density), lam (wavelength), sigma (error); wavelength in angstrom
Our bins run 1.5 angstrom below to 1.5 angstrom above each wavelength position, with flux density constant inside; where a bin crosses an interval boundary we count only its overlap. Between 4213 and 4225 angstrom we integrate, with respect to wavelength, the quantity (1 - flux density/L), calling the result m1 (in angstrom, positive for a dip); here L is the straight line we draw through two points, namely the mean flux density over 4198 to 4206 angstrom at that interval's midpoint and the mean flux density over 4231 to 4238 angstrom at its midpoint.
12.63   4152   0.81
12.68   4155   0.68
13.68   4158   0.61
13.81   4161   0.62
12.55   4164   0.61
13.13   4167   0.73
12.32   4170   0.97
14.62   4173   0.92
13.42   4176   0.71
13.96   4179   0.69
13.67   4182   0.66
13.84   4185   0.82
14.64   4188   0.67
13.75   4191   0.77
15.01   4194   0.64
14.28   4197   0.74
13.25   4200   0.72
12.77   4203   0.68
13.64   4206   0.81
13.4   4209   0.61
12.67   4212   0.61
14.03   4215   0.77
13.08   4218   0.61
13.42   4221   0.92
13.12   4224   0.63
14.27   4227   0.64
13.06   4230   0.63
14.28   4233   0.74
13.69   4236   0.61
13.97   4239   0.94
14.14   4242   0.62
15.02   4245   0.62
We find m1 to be 0.2 angstrom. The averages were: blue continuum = 13.2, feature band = 13.4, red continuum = 13.9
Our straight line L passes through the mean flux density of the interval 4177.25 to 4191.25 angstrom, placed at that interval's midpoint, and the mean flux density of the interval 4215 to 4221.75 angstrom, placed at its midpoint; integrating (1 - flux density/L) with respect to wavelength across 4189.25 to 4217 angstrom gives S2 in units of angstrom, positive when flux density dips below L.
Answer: 0.0 angstrom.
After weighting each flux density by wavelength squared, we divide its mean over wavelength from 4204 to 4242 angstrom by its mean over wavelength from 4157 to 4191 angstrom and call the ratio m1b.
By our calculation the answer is 1.02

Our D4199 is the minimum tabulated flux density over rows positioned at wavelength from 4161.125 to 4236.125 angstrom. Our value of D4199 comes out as 12.32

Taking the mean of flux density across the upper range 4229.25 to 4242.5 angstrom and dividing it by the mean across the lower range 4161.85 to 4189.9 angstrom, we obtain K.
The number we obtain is 1.0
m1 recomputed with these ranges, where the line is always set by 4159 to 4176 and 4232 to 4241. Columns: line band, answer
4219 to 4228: 0.2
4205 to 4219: 0.4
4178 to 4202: -0.9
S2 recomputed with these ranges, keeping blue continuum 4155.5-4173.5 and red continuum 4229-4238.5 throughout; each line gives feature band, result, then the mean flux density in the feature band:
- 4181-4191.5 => -0.48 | 14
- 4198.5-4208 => 0.21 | 13.2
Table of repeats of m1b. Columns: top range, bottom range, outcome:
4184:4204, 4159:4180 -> 1.05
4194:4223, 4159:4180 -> 1.02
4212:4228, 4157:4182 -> 1.03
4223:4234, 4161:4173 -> 1.08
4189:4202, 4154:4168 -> 1.08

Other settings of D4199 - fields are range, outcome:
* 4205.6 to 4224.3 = 12.67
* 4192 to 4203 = 12.77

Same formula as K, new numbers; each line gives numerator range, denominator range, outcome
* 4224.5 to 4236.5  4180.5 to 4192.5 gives 0.99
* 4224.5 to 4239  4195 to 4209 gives 1.02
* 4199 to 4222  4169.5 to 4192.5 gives 0.96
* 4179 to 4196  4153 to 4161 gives 1.07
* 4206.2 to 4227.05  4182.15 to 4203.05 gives 0.96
